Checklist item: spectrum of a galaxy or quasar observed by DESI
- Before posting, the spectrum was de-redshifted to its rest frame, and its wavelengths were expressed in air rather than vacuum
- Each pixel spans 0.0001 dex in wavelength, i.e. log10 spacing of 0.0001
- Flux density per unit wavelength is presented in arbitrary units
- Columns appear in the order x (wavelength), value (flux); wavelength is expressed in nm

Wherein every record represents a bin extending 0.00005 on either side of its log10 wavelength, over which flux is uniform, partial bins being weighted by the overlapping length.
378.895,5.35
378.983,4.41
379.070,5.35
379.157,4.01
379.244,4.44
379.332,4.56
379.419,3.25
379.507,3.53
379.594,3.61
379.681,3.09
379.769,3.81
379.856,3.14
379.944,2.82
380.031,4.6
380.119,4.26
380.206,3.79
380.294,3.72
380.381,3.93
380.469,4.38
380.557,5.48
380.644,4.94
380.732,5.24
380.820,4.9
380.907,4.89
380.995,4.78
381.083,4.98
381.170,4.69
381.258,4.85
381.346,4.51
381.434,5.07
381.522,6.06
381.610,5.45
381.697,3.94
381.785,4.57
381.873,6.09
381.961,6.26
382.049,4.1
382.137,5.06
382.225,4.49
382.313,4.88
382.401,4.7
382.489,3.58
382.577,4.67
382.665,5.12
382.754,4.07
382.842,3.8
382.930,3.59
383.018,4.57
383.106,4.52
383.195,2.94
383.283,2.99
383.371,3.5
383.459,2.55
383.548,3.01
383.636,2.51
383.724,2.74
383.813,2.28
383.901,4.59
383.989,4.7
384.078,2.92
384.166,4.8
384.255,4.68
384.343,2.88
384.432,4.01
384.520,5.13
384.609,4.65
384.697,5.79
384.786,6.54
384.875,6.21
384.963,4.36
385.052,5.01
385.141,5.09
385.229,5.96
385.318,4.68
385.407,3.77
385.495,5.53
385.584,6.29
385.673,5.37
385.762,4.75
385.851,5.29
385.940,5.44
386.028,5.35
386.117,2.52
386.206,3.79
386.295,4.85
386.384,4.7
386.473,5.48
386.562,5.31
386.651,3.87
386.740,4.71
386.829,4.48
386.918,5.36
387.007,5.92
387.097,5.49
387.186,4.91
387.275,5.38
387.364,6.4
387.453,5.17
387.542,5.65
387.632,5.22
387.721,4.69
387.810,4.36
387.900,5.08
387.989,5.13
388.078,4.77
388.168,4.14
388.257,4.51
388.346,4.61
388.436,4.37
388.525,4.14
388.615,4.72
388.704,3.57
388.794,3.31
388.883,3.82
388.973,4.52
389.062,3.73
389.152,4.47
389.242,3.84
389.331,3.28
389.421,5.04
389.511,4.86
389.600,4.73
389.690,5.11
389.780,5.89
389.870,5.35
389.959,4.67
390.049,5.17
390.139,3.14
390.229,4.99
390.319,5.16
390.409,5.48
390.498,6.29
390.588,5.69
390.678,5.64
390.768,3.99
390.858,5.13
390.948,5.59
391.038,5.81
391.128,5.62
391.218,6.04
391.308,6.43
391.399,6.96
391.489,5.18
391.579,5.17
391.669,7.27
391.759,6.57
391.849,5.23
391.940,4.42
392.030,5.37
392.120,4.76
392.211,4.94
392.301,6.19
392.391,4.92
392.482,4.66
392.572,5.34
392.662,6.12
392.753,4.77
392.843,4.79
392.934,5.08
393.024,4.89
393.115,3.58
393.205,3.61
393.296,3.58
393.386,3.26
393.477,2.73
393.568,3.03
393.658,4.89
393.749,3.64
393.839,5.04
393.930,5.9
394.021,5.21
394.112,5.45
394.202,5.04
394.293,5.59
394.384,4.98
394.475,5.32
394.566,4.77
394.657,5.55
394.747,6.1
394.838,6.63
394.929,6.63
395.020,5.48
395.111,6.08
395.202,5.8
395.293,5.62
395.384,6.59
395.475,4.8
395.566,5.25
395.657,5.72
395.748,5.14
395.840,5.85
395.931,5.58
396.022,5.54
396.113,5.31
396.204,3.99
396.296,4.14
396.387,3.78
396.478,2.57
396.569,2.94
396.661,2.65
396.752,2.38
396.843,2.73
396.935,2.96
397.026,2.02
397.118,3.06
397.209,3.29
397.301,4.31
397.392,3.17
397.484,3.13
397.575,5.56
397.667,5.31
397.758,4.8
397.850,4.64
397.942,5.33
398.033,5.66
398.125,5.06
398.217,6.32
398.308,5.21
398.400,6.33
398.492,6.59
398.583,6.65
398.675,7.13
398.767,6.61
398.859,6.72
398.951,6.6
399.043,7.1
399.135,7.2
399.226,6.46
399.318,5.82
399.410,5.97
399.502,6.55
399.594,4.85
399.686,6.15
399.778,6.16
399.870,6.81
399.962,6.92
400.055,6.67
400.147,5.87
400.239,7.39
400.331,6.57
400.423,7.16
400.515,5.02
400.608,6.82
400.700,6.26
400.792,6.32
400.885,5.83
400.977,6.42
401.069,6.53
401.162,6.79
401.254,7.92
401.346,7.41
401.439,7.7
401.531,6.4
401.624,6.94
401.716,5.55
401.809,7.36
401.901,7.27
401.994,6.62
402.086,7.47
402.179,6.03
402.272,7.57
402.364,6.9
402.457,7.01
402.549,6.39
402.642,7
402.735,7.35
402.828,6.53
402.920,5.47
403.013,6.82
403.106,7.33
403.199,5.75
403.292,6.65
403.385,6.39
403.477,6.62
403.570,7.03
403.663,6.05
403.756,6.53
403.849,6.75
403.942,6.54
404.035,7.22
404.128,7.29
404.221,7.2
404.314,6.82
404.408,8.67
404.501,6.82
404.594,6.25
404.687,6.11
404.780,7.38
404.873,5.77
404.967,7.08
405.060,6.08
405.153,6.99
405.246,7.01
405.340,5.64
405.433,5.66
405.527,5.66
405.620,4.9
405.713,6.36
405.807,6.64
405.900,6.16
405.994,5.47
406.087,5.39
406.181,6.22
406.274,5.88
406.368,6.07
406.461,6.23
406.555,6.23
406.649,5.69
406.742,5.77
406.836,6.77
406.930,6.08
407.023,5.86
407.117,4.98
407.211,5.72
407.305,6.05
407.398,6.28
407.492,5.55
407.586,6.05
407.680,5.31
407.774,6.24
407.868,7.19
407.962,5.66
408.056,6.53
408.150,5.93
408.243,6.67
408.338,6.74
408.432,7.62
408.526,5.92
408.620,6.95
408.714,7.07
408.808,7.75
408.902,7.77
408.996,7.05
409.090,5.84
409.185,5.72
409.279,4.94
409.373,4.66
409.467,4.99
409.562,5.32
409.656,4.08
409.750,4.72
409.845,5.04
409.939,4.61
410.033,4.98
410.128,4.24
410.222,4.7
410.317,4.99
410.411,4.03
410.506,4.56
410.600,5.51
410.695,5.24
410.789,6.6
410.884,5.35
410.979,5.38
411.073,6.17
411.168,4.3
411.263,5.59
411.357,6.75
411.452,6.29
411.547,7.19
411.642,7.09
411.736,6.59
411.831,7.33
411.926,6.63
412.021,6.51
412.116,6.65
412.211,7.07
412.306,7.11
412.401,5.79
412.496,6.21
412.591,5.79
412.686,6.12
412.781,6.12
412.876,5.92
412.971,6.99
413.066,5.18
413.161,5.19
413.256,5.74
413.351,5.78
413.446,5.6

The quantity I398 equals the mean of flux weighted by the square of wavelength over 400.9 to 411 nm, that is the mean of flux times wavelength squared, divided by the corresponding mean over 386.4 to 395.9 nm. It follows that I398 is 1.33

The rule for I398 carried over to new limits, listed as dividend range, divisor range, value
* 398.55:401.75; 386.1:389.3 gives 1.50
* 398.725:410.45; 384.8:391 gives 1.41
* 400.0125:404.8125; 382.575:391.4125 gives 1.55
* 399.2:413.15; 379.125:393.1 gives 1.46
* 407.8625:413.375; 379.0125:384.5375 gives 1.62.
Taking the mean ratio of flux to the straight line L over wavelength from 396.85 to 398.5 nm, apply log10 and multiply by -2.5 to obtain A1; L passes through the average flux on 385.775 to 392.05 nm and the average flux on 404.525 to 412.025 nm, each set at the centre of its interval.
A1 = 0.20 mag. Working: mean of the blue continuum 4.97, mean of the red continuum 5.95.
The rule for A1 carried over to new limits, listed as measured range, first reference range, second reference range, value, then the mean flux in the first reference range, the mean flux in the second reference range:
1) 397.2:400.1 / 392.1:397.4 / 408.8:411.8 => -0.19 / 4.65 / 5.55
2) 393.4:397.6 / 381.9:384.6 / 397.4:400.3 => 0.21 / 4.01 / 6.02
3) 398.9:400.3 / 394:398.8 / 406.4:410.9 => -0.24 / 4.94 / 5.79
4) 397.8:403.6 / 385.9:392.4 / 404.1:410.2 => -0.14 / 4.99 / 6.09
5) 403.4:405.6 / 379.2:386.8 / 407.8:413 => -0.18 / 4.45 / 5.97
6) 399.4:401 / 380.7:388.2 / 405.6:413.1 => -0.16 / 4.67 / 5.95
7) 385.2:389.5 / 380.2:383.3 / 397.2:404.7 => 0.09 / 4.62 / 6.38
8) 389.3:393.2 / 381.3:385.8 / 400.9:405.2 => 0.03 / 4.5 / 6.79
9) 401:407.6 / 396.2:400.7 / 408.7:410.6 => -0.22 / 5.27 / 5.33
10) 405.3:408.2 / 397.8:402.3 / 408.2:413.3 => 0.03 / 6.46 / 5.91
